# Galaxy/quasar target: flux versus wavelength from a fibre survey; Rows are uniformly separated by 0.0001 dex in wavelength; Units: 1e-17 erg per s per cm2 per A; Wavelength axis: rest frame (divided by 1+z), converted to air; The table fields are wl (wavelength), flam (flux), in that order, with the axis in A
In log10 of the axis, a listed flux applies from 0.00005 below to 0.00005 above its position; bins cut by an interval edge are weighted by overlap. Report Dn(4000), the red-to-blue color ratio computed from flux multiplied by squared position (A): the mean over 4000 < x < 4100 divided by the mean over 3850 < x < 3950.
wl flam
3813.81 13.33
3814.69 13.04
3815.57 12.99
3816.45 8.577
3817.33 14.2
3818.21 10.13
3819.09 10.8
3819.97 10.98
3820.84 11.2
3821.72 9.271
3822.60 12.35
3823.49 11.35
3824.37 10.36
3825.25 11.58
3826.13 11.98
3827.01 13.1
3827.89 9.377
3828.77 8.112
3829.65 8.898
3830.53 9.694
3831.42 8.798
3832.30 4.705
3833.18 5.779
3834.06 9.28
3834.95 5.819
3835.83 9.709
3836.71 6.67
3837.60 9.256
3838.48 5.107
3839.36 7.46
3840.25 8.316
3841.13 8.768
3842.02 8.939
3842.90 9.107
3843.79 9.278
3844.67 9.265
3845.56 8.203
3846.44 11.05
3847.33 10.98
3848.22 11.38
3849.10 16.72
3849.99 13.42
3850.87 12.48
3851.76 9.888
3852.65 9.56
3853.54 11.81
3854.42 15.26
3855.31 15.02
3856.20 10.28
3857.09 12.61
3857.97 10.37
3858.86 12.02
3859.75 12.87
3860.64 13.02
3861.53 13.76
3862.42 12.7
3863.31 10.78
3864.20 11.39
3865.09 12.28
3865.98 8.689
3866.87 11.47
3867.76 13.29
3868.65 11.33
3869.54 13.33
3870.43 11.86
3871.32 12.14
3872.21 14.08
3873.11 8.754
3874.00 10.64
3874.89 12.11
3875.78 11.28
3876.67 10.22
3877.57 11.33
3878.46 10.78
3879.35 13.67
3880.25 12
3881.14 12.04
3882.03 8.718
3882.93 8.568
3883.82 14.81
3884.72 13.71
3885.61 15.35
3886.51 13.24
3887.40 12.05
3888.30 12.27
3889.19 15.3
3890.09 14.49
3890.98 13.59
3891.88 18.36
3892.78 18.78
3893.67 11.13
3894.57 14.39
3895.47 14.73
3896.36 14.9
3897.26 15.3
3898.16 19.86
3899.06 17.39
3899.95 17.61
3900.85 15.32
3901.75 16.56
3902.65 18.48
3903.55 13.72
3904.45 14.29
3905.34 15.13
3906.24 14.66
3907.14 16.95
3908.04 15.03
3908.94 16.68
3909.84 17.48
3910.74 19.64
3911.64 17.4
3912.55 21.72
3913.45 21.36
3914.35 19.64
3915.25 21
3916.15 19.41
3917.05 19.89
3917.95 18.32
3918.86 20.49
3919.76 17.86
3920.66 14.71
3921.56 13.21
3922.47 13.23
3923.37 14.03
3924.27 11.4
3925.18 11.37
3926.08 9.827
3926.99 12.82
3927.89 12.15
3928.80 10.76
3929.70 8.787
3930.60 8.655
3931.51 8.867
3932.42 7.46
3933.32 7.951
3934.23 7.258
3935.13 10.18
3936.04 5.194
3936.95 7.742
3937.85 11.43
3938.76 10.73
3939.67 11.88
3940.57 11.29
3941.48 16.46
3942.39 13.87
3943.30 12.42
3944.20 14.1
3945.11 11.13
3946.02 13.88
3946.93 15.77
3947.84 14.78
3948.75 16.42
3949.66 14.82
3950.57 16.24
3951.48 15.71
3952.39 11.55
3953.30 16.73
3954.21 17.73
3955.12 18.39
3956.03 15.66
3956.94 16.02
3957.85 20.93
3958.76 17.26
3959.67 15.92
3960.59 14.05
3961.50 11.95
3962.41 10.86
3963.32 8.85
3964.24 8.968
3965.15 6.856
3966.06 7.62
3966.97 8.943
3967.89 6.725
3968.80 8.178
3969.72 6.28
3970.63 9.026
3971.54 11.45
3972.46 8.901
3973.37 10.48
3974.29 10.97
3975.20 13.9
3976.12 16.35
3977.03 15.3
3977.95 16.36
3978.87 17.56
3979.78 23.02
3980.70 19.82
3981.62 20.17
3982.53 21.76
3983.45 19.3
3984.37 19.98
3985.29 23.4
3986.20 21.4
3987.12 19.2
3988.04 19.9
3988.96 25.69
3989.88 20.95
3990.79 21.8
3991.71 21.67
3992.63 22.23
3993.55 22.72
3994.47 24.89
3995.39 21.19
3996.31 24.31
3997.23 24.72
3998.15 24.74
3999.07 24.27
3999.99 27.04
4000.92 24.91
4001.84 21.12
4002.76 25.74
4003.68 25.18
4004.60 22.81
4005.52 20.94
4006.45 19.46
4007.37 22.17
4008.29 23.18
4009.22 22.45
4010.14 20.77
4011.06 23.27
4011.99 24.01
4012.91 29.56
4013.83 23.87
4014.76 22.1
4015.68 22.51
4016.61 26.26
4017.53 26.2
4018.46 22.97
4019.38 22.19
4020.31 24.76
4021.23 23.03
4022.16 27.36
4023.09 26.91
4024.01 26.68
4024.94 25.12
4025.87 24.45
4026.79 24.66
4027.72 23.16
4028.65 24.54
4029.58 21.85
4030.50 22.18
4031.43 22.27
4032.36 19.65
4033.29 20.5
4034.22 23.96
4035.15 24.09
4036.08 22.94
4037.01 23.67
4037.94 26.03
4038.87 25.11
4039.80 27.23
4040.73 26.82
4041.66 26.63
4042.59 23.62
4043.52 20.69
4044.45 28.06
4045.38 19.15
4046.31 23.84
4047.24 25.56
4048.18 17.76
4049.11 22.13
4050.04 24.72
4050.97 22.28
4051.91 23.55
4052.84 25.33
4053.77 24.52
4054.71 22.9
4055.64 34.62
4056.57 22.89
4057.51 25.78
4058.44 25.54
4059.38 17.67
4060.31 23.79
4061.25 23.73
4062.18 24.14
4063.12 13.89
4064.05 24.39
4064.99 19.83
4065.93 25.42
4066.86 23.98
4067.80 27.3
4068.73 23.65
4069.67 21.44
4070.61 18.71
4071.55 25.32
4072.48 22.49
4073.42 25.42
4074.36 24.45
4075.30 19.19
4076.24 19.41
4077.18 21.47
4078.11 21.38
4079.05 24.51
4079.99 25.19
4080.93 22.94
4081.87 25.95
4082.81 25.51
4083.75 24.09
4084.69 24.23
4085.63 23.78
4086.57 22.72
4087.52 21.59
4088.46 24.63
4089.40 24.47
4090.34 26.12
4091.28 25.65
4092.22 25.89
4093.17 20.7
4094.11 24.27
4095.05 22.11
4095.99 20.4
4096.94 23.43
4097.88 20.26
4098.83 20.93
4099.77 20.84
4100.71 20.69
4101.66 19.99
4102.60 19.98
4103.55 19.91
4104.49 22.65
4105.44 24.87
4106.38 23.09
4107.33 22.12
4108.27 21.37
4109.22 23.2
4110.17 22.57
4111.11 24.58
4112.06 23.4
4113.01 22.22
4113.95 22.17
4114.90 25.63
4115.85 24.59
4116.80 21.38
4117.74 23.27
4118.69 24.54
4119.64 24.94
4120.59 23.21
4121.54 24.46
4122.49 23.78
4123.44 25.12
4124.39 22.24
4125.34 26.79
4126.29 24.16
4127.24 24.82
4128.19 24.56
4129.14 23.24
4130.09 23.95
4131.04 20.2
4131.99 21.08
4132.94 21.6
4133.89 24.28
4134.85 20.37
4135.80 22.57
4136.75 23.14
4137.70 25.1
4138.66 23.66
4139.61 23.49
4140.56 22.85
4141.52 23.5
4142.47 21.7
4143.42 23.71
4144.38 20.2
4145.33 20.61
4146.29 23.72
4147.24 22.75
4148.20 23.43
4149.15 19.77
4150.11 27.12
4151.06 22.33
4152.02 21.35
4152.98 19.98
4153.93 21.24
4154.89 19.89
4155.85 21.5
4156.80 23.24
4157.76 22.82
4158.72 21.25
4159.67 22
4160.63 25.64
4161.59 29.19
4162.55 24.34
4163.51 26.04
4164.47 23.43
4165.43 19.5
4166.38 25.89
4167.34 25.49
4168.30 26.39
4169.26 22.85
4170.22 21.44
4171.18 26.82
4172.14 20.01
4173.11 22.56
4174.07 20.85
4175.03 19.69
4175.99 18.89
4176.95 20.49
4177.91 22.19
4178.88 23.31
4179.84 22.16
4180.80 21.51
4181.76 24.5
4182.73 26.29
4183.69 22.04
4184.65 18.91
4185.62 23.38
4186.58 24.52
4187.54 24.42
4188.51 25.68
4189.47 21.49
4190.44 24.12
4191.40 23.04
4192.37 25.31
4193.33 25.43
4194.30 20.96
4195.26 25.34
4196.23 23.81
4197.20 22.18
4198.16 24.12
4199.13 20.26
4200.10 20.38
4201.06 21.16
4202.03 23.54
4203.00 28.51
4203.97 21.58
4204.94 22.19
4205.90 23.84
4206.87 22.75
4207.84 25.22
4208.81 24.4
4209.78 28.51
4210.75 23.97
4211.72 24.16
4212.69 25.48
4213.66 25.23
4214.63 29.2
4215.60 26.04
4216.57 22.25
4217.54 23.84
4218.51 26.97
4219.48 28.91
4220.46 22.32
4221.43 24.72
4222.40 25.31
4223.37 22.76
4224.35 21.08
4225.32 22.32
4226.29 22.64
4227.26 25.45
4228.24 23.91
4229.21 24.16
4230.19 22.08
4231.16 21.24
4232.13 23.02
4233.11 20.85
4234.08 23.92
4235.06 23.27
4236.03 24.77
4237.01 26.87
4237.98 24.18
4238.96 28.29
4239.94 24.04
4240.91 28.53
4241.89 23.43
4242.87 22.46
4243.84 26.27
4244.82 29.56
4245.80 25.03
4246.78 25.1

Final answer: 1.88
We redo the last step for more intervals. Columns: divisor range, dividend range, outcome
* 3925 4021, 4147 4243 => 1.55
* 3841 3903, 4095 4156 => 2.03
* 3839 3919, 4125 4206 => 1.94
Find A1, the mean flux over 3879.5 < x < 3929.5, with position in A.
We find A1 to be 15.3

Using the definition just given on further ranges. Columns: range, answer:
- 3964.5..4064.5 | 21.5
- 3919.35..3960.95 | 13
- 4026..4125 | 23.3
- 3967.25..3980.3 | 12.4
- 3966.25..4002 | 18.4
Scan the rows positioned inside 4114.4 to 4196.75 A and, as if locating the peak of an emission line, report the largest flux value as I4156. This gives 29.19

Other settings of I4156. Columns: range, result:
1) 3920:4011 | 27.04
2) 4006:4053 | 29.56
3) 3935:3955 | 17.73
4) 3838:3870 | 16.72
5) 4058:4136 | 27.3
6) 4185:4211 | 28.51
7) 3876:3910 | 19.86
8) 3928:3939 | 11.43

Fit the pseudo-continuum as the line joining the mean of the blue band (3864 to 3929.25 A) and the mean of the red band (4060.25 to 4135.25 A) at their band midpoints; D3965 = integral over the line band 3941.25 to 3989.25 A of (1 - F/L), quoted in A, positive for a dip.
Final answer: 7.02 A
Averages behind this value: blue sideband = 14.4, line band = 14.8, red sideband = 23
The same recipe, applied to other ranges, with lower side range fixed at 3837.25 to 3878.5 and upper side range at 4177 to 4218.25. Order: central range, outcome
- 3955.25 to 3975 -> 4.8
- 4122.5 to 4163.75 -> -2.5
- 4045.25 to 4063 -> -5.0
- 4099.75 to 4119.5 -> -2.0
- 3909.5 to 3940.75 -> 0.0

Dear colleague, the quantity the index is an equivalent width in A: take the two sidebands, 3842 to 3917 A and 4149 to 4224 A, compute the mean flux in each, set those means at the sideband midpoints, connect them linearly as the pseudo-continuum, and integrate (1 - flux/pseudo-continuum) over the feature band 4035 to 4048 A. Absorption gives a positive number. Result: -3.8 A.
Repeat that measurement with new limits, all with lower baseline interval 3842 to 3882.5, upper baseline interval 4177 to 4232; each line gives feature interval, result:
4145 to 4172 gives -1.31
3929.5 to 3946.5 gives 4.50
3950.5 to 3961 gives -1.02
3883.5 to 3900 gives -3.14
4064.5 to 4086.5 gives -4.73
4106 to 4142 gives -4.26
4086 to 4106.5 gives -2.69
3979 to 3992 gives -4.25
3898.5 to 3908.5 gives -2.23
